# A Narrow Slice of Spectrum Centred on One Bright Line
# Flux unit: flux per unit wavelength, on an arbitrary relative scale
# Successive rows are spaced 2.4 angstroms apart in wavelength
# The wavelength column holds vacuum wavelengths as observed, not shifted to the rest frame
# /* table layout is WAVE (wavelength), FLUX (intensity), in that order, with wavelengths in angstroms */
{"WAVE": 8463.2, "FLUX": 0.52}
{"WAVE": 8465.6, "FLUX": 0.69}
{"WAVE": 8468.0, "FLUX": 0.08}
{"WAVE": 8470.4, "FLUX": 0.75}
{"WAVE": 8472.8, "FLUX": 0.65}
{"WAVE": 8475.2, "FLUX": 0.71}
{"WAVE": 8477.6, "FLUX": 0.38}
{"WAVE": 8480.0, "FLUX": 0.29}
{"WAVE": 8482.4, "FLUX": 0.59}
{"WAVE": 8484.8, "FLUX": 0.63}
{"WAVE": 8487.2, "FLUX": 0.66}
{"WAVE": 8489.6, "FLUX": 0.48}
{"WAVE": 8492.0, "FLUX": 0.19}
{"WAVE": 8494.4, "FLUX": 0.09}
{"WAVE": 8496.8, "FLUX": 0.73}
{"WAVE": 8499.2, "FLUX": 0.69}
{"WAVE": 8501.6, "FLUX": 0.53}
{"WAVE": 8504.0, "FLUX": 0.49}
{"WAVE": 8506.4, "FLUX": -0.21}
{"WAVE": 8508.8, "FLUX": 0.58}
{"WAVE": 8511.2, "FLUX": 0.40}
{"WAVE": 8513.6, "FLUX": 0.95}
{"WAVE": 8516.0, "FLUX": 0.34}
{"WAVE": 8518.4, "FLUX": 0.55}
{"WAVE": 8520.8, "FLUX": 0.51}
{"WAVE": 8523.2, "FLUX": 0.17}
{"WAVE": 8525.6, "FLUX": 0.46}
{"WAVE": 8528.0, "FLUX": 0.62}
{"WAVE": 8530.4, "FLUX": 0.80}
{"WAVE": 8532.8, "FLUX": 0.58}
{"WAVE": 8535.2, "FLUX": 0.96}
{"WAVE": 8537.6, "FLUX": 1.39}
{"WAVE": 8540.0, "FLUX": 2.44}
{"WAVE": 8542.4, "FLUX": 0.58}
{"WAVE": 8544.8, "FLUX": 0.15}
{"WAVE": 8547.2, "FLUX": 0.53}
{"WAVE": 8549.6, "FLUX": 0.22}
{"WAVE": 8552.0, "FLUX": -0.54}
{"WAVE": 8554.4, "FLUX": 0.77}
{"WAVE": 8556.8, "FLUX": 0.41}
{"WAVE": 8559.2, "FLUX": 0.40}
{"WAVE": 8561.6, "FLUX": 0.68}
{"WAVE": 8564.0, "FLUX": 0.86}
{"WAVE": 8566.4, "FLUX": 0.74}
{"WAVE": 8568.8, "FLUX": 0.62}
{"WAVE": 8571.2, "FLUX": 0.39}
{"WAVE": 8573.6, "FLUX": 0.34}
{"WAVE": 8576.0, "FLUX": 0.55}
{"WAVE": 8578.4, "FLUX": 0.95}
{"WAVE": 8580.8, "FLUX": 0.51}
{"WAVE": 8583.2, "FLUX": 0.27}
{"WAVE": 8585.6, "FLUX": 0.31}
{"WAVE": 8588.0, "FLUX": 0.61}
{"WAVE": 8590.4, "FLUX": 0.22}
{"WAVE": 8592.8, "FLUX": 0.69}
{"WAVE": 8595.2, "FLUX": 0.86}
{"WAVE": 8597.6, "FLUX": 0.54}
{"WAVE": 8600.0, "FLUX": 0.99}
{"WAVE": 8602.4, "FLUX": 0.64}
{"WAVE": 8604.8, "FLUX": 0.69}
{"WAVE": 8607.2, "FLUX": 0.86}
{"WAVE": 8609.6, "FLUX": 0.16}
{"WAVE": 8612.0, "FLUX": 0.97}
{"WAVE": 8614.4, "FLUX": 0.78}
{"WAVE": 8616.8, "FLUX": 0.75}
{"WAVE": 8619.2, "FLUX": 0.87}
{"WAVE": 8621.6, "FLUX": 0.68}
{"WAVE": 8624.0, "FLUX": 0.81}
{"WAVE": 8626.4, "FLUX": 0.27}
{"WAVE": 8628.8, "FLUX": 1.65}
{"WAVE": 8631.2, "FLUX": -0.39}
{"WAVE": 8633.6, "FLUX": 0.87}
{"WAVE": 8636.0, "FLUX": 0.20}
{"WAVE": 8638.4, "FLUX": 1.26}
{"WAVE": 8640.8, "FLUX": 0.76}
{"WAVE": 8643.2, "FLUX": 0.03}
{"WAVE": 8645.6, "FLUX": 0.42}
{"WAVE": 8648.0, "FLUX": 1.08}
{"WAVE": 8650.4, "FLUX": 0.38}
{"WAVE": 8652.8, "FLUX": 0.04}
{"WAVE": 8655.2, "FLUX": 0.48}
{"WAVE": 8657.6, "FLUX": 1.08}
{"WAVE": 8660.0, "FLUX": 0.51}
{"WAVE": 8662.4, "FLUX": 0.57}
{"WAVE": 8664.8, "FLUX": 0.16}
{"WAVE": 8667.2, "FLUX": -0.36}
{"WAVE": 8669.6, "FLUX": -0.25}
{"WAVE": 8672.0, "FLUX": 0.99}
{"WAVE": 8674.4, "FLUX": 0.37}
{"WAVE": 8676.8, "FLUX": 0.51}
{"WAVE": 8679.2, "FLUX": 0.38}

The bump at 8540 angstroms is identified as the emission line H-gamma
